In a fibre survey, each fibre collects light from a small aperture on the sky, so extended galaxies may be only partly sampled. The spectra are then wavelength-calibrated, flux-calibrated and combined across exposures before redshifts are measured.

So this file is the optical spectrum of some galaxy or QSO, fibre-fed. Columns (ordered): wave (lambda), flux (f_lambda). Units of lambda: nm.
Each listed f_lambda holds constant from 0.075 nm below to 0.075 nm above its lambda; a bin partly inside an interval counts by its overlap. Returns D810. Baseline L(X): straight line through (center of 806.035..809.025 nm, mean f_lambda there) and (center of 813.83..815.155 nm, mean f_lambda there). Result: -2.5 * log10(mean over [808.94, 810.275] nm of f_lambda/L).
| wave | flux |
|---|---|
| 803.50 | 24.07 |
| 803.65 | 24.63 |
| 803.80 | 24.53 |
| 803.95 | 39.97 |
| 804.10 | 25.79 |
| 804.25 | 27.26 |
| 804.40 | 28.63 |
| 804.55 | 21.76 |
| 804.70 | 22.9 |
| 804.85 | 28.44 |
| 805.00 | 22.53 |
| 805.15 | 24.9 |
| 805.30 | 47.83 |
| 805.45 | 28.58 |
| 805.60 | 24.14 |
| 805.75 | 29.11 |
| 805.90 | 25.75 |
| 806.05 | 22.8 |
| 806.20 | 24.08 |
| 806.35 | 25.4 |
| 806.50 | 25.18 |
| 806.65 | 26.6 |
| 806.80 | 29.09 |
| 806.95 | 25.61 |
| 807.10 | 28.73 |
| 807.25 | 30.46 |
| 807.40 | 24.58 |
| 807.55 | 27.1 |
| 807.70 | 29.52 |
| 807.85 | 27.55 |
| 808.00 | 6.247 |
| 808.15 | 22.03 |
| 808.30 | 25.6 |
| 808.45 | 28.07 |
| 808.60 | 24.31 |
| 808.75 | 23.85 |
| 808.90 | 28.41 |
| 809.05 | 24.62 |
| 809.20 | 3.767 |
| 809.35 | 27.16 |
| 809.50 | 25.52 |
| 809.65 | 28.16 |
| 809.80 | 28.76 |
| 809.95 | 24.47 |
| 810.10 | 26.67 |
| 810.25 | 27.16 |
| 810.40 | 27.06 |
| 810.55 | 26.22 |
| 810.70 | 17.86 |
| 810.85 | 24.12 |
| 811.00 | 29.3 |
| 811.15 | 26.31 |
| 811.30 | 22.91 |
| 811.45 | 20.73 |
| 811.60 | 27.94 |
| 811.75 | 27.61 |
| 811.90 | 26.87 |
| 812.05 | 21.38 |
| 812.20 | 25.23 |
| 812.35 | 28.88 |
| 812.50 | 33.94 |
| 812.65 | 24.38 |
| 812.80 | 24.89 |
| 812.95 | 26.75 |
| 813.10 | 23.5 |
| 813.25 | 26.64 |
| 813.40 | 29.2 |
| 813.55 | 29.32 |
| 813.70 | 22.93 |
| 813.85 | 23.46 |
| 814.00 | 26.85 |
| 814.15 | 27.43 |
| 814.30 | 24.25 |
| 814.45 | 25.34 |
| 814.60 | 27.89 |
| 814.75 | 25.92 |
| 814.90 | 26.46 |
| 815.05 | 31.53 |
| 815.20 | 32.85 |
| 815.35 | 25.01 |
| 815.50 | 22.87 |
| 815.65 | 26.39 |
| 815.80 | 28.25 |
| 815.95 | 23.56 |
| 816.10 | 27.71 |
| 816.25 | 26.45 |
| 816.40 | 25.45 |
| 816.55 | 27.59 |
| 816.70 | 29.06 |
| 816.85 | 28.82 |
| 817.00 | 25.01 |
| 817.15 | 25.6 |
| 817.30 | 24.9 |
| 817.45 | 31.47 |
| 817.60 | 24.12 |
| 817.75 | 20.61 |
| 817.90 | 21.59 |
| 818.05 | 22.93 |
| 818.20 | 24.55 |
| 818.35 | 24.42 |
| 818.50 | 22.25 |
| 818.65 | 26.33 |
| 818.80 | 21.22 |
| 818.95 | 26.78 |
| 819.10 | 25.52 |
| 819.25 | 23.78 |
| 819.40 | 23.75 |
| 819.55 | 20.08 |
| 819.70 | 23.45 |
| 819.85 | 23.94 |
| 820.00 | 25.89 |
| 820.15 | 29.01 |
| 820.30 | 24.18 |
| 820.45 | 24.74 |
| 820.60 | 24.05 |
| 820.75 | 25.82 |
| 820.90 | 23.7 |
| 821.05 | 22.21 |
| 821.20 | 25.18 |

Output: 0.076 mag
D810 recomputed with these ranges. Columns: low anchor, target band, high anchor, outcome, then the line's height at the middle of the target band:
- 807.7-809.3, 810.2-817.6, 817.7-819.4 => -0.15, 22.9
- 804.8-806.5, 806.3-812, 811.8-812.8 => 0.08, 27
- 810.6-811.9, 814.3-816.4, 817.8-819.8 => -0.11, 24.1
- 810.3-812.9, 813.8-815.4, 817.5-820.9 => -0.09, 25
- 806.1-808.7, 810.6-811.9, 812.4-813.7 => 0.07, 26.5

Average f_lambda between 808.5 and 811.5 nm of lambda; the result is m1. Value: 24.4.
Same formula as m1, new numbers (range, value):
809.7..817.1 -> 26.3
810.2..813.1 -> 25.7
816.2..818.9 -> 25.1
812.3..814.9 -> 26.5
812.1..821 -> 25.7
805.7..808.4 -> 25.3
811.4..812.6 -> 26.6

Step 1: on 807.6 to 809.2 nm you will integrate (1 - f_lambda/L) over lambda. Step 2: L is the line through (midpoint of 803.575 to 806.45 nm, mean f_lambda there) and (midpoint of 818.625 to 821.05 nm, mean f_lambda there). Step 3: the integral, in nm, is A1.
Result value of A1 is 0.21 nm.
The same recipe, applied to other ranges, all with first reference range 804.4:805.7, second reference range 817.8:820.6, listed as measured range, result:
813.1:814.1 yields -0.026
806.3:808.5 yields 0.138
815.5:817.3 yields -0.121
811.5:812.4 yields -0.005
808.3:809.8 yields 0.146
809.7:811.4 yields 0.053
